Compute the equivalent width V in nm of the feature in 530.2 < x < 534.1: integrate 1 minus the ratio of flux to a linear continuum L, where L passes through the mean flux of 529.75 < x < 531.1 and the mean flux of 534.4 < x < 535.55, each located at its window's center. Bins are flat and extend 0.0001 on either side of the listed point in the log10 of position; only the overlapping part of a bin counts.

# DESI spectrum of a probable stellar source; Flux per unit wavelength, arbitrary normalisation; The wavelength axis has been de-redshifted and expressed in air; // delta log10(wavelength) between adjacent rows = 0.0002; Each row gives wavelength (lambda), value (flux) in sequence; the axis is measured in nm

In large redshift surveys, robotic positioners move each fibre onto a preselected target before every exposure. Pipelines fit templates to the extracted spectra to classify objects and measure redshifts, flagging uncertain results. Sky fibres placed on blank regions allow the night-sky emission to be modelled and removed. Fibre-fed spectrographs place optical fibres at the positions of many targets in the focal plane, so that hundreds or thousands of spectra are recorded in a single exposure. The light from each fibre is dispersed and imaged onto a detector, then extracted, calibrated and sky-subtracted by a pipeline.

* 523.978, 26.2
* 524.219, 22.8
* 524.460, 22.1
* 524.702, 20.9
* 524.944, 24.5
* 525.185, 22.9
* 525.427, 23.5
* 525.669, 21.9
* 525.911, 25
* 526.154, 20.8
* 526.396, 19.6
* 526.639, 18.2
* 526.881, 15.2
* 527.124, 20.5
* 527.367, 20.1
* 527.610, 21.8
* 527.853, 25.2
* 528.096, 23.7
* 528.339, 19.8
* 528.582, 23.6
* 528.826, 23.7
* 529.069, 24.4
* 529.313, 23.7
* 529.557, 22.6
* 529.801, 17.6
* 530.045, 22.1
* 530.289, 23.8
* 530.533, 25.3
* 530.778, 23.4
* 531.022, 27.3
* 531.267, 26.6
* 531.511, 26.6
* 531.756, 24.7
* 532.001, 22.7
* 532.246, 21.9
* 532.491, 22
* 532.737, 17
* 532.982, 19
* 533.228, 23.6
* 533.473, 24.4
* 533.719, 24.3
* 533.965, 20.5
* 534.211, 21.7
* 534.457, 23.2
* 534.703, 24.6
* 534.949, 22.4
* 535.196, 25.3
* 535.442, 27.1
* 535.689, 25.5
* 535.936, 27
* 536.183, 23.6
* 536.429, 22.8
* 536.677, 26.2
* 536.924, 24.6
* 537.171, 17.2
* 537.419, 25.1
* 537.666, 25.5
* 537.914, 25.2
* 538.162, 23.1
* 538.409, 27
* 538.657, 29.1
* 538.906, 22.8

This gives 0.09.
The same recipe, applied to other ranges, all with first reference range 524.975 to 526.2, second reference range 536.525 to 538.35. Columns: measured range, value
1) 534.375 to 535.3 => 0.00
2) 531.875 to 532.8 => 0.09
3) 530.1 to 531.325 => -0.08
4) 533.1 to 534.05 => 0.01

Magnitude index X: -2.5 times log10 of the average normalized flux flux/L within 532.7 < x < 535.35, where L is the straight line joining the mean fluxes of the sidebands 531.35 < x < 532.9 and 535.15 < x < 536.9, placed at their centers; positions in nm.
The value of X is 0.060 mag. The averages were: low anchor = 22.5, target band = 22.6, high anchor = 25.3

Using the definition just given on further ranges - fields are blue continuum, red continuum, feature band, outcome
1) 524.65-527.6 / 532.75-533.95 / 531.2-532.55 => -0.10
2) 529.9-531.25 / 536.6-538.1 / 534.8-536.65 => -0.04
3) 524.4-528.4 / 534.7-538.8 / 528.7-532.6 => -0.04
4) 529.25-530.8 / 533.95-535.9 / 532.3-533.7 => 0.10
